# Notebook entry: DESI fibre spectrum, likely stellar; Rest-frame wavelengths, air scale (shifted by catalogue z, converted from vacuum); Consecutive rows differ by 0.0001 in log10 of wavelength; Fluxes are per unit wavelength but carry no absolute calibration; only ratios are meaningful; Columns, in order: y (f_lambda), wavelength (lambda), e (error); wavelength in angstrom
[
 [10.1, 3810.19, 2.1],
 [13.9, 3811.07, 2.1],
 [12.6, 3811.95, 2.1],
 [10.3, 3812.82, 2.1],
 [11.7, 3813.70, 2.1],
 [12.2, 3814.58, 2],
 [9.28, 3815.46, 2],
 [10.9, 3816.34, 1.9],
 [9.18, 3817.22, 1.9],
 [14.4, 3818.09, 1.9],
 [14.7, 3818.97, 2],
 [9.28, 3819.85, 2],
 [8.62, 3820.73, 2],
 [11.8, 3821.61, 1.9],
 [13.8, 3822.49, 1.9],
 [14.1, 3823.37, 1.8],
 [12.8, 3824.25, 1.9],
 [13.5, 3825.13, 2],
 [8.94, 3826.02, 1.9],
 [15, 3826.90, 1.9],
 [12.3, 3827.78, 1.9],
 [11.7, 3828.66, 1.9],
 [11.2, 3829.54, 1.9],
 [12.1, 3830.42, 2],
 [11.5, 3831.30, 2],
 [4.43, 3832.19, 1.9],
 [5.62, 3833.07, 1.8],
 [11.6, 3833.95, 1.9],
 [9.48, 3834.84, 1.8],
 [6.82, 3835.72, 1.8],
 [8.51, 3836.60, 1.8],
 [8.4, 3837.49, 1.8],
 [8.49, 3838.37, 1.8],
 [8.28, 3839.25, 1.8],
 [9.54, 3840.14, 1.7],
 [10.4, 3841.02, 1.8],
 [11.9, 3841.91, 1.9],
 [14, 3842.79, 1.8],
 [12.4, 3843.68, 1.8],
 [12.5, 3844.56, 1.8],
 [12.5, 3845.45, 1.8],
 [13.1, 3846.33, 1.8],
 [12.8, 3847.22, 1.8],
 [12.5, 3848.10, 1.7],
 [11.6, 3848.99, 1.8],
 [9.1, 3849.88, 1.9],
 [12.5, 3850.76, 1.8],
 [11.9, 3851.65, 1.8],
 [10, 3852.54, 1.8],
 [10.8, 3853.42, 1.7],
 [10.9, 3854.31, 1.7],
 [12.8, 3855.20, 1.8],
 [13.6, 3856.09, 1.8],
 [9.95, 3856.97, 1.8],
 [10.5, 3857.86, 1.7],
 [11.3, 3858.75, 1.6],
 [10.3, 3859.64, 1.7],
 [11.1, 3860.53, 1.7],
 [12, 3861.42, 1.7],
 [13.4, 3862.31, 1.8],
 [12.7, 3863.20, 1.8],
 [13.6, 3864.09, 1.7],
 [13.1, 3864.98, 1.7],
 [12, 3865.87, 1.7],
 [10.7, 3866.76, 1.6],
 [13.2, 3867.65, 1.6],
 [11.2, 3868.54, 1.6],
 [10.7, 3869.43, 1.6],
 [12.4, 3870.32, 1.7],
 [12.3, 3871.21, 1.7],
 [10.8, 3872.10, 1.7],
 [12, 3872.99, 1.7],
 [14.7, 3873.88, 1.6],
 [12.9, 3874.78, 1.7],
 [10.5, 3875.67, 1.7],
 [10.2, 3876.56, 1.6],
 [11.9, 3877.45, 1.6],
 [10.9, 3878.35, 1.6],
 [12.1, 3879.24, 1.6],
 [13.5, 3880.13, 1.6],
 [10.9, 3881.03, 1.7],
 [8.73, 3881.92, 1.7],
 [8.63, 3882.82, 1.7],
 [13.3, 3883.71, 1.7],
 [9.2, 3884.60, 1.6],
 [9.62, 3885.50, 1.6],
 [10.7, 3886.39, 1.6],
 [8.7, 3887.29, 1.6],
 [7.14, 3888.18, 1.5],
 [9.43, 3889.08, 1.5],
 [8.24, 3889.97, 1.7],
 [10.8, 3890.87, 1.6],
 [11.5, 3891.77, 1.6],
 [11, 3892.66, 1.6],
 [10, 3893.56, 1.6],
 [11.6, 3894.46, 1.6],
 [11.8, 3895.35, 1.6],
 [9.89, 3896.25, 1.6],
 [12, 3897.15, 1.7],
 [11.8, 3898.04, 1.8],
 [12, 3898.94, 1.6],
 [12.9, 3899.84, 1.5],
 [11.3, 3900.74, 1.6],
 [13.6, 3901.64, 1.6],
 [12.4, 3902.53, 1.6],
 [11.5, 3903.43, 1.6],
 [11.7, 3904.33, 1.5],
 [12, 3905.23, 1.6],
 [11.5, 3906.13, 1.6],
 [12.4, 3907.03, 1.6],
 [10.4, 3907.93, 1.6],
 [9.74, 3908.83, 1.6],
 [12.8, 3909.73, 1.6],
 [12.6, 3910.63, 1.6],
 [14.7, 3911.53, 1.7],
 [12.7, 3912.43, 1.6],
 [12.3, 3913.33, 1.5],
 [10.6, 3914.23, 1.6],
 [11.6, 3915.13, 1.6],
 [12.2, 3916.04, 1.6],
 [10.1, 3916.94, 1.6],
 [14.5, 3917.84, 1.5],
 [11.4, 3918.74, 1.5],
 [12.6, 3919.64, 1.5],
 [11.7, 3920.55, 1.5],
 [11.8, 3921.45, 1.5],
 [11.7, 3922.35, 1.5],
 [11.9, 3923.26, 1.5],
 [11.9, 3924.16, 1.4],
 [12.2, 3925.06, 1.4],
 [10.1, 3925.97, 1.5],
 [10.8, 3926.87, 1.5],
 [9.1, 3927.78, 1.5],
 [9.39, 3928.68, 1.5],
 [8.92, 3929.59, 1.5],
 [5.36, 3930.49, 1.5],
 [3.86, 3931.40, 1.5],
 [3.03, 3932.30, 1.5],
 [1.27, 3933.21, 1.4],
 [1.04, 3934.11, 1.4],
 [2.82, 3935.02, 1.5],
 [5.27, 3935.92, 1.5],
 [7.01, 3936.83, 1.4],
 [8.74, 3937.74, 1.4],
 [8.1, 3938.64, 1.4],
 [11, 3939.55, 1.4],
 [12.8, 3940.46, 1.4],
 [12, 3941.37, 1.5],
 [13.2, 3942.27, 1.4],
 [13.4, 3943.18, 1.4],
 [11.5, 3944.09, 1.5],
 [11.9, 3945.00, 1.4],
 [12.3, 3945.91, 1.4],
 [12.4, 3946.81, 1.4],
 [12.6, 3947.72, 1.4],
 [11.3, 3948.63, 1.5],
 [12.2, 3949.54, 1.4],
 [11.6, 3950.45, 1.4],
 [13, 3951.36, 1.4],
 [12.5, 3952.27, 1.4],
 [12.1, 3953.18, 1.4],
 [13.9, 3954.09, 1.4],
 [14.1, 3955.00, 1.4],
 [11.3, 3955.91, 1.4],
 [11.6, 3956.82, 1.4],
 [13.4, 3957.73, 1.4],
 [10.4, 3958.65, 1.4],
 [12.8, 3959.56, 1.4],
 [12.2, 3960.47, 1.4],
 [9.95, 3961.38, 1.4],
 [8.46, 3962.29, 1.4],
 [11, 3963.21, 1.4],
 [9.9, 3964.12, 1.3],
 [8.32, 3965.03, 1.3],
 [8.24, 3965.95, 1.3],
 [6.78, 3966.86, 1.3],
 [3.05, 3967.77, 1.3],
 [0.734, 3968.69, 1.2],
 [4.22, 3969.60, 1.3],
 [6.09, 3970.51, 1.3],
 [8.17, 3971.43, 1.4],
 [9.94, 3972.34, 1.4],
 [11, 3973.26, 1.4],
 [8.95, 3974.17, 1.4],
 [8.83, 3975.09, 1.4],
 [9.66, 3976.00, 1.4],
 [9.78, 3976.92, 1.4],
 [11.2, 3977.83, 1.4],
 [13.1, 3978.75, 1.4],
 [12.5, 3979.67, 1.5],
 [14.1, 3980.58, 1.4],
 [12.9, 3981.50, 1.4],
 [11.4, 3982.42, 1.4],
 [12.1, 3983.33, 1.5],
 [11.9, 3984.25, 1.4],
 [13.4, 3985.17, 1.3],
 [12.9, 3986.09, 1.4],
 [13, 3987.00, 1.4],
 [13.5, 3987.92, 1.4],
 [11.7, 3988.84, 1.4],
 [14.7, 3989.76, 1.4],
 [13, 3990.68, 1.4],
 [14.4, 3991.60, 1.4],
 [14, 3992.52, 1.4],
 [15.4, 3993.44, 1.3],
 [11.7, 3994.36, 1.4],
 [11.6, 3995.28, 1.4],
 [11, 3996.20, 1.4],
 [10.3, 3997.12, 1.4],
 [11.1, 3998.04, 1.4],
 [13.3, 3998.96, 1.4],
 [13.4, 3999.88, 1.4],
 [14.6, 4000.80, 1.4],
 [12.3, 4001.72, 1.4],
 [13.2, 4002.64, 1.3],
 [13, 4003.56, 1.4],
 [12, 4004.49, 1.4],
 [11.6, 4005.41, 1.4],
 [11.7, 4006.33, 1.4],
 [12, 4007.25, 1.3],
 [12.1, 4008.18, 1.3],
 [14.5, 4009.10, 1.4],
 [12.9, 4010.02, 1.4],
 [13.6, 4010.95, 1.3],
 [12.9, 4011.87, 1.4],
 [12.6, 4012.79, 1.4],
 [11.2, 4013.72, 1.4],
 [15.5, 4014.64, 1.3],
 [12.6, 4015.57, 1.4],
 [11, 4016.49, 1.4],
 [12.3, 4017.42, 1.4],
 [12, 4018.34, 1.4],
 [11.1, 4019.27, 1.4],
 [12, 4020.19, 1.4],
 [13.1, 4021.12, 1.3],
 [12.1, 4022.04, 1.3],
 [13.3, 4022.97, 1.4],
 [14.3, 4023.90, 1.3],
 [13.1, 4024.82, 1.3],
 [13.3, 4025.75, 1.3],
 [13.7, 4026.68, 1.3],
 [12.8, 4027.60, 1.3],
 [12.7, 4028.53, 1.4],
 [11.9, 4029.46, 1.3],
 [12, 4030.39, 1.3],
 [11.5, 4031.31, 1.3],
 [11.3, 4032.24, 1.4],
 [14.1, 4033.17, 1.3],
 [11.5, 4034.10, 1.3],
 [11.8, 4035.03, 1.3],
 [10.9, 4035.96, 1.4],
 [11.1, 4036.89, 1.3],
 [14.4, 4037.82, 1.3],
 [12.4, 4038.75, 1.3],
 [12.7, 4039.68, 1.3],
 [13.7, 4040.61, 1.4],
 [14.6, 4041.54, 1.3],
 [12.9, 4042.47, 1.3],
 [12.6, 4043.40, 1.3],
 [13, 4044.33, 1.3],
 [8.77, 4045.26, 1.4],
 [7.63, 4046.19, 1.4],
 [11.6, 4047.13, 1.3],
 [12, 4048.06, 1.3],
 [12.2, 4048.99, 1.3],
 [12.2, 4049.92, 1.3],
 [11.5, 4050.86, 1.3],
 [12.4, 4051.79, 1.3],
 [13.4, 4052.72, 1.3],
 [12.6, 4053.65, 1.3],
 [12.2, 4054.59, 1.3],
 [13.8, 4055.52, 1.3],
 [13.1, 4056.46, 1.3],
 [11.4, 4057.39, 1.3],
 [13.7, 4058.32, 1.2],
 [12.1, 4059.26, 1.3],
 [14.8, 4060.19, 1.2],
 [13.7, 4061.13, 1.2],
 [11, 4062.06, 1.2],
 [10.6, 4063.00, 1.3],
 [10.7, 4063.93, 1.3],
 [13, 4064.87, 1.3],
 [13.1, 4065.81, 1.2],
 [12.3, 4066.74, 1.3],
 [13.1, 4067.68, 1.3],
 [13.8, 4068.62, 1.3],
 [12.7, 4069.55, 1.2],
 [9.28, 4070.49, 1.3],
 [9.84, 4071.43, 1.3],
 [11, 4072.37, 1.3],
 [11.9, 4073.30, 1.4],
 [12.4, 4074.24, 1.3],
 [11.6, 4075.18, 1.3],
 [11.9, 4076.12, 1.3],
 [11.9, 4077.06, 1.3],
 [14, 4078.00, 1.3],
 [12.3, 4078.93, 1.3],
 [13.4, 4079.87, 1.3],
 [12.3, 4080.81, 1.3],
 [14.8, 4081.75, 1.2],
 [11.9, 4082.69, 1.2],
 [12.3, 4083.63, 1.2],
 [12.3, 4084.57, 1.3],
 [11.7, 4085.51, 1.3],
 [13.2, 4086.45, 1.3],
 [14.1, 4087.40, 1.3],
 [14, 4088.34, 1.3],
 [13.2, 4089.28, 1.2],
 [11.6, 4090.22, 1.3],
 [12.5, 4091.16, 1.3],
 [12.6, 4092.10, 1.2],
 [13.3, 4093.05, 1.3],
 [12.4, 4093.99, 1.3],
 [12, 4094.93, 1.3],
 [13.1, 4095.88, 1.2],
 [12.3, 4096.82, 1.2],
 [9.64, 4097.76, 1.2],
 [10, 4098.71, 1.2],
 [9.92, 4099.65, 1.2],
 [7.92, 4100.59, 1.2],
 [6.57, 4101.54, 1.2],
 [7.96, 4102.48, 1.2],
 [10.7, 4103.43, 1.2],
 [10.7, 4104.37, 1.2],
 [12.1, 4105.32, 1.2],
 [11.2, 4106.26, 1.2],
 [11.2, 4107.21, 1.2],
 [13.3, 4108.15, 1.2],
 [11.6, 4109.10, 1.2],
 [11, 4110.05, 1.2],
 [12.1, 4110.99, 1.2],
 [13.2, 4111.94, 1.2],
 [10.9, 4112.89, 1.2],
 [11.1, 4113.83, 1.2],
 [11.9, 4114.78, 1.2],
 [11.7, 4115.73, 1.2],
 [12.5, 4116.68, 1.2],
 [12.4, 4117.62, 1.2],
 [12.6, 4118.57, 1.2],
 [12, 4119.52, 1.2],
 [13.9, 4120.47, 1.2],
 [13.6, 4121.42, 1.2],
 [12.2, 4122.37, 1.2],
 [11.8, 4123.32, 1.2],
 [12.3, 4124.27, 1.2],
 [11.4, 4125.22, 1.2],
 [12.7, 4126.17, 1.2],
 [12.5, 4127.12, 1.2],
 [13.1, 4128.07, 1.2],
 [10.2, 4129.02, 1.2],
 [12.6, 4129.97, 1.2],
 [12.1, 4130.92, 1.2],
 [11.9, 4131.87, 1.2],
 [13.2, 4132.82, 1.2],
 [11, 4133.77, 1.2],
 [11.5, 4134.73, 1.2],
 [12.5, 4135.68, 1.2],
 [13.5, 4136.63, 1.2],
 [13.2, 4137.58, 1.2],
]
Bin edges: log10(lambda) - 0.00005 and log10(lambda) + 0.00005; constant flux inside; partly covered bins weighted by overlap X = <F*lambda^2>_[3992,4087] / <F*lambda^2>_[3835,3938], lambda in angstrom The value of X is 1.2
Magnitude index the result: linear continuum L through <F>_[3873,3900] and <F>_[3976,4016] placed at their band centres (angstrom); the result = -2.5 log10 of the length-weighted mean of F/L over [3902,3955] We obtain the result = 0.09 mag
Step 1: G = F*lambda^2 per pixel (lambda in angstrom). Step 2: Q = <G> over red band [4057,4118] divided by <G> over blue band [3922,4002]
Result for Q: 1.20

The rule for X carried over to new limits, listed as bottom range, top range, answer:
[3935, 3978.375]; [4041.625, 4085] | 1.28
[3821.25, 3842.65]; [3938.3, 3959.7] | 1.22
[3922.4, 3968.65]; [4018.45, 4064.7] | 1.33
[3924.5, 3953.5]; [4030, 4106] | 1.35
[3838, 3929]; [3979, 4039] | 1.18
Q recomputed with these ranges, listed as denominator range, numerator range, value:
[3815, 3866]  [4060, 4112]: 1.20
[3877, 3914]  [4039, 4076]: 1.18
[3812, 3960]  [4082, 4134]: 1.20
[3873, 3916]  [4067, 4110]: 1.15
